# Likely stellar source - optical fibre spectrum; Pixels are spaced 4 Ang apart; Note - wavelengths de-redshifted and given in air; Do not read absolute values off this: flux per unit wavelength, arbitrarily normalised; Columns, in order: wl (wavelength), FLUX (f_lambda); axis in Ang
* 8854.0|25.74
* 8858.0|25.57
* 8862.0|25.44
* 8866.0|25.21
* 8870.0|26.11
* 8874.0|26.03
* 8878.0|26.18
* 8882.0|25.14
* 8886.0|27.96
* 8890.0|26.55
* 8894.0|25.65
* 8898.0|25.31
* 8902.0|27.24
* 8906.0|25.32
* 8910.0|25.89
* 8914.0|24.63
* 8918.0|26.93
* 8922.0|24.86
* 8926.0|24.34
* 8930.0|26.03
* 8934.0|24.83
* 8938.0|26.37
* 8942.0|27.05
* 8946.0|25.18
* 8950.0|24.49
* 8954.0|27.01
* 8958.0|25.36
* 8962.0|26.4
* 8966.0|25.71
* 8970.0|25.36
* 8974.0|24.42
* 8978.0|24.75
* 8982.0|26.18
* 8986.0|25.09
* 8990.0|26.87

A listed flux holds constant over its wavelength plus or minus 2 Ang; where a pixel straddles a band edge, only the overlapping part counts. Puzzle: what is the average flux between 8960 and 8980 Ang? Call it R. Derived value 25.3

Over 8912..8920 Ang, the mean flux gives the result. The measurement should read 25.8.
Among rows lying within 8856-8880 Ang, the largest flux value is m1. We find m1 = 26.18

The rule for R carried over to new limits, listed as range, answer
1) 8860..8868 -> 25.3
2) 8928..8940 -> 25.7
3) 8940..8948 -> 26.1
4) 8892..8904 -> 26.1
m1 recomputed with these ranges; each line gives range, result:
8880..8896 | 27.96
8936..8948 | 27.05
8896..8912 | 27.24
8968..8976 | 25.36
